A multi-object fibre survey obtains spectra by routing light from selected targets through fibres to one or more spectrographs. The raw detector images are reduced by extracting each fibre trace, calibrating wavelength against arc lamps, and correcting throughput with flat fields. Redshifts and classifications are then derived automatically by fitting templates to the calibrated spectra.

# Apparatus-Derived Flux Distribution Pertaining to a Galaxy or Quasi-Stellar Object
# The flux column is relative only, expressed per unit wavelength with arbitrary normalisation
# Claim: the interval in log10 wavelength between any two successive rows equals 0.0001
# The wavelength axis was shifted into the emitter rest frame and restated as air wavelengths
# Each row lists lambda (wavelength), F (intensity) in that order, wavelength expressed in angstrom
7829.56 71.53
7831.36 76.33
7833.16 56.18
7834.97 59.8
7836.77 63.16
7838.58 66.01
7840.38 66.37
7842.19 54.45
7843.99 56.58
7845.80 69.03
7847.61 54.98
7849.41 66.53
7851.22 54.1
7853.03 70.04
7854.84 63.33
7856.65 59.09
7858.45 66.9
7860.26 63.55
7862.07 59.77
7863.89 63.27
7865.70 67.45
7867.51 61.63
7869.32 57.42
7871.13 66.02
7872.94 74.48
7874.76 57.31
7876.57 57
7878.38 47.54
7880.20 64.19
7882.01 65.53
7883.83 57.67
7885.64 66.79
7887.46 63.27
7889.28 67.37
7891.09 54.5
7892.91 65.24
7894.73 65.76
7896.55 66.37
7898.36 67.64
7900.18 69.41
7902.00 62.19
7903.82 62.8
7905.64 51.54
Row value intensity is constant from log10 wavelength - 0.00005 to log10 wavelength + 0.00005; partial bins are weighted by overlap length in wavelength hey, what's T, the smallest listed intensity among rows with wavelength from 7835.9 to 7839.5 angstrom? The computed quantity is 63.16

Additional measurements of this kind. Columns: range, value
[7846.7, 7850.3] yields 54.98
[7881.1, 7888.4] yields 57.67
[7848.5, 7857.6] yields 54.1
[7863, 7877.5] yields 57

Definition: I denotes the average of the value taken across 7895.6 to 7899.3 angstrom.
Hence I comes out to 67.1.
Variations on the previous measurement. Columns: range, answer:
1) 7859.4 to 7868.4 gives 63.1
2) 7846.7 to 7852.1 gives 58.6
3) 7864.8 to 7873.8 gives 65.4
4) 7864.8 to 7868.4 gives 64.6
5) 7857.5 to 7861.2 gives 65.2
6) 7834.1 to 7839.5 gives 63.1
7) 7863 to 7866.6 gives 65.4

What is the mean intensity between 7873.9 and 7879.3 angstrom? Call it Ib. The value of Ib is 53.9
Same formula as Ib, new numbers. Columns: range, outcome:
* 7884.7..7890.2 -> 65.8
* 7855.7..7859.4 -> 63.1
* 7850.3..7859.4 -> 62.7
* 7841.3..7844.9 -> 55.6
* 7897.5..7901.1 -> 68.5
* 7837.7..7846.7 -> 62.5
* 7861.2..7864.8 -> 61.4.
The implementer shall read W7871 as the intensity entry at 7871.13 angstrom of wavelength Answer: 66.02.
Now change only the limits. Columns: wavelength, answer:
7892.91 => 65.24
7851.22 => 54.1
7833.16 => 56.18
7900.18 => 69.41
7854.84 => 63.33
